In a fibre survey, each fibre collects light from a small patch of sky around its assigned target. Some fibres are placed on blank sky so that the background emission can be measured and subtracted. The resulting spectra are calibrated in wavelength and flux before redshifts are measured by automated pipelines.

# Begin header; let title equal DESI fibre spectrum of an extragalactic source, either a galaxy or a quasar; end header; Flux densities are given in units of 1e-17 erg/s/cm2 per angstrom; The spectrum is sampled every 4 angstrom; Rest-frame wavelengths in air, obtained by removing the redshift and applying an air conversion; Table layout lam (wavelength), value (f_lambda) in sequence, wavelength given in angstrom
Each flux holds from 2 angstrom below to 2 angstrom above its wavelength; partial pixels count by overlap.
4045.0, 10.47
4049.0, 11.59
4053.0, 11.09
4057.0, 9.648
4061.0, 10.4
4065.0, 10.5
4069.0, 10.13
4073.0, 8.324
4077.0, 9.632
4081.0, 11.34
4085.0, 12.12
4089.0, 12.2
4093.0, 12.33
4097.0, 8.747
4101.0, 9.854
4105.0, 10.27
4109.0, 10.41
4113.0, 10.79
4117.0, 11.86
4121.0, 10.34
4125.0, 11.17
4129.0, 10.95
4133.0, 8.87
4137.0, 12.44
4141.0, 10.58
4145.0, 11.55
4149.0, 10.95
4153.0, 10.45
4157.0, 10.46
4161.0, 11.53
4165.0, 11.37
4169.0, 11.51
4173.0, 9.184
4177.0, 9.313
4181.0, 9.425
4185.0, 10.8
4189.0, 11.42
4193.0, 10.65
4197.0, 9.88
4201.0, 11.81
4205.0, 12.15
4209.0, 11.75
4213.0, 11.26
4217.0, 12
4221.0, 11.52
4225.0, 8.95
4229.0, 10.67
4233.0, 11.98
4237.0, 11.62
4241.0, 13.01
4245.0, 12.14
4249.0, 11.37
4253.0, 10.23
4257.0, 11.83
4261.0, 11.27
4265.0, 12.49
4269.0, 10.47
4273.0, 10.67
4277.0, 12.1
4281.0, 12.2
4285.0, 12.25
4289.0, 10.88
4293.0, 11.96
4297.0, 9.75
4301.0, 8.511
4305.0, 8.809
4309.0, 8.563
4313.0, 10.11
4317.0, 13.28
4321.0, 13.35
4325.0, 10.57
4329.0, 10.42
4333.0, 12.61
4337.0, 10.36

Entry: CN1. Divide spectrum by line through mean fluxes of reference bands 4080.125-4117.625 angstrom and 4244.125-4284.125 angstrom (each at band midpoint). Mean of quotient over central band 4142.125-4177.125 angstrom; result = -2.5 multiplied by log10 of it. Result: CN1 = 0.04 mag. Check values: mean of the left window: 10.9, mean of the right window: 11.5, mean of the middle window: 10.8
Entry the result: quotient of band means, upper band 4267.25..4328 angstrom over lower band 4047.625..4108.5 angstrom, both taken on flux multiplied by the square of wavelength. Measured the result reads 1.15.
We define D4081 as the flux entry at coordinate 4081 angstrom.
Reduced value 11.34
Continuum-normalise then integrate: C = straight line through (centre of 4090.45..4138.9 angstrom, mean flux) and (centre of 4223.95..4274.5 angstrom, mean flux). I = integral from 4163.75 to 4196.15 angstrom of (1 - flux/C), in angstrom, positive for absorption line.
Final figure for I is 1.7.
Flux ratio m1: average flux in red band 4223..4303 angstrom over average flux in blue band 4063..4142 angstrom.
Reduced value 1.05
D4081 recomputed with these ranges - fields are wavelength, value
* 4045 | 10.47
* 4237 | 11.62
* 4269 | 10.47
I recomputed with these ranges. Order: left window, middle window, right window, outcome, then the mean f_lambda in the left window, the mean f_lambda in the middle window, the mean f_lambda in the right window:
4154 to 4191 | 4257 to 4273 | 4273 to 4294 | 0.3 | 10.6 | 11.4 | 11.8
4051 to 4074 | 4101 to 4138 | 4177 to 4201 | -1.6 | 10.1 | 10.7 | 10.5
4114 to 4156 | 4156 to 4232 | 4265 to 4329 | 0.5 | 10.9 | 10.8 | 10.9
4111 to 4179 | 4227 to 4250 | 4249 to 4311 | -2.1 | 10.8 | 11.8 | 10.8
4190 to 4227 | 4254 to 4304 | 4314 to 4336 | 1.9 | 11.1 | 11.1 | 11.9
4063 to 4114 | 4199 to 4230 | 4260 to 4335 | -1.3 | 10.5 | 11.3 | 11.1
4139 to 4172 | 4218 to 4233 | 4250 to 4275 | 0.5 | 11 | 10.7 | 11.2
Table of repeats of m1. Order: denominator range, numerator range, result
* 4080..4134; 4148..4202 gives 0.98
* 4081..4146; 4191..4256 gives 1.04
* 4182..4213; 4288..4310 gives 0.87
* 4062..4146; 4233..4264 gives 1.10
